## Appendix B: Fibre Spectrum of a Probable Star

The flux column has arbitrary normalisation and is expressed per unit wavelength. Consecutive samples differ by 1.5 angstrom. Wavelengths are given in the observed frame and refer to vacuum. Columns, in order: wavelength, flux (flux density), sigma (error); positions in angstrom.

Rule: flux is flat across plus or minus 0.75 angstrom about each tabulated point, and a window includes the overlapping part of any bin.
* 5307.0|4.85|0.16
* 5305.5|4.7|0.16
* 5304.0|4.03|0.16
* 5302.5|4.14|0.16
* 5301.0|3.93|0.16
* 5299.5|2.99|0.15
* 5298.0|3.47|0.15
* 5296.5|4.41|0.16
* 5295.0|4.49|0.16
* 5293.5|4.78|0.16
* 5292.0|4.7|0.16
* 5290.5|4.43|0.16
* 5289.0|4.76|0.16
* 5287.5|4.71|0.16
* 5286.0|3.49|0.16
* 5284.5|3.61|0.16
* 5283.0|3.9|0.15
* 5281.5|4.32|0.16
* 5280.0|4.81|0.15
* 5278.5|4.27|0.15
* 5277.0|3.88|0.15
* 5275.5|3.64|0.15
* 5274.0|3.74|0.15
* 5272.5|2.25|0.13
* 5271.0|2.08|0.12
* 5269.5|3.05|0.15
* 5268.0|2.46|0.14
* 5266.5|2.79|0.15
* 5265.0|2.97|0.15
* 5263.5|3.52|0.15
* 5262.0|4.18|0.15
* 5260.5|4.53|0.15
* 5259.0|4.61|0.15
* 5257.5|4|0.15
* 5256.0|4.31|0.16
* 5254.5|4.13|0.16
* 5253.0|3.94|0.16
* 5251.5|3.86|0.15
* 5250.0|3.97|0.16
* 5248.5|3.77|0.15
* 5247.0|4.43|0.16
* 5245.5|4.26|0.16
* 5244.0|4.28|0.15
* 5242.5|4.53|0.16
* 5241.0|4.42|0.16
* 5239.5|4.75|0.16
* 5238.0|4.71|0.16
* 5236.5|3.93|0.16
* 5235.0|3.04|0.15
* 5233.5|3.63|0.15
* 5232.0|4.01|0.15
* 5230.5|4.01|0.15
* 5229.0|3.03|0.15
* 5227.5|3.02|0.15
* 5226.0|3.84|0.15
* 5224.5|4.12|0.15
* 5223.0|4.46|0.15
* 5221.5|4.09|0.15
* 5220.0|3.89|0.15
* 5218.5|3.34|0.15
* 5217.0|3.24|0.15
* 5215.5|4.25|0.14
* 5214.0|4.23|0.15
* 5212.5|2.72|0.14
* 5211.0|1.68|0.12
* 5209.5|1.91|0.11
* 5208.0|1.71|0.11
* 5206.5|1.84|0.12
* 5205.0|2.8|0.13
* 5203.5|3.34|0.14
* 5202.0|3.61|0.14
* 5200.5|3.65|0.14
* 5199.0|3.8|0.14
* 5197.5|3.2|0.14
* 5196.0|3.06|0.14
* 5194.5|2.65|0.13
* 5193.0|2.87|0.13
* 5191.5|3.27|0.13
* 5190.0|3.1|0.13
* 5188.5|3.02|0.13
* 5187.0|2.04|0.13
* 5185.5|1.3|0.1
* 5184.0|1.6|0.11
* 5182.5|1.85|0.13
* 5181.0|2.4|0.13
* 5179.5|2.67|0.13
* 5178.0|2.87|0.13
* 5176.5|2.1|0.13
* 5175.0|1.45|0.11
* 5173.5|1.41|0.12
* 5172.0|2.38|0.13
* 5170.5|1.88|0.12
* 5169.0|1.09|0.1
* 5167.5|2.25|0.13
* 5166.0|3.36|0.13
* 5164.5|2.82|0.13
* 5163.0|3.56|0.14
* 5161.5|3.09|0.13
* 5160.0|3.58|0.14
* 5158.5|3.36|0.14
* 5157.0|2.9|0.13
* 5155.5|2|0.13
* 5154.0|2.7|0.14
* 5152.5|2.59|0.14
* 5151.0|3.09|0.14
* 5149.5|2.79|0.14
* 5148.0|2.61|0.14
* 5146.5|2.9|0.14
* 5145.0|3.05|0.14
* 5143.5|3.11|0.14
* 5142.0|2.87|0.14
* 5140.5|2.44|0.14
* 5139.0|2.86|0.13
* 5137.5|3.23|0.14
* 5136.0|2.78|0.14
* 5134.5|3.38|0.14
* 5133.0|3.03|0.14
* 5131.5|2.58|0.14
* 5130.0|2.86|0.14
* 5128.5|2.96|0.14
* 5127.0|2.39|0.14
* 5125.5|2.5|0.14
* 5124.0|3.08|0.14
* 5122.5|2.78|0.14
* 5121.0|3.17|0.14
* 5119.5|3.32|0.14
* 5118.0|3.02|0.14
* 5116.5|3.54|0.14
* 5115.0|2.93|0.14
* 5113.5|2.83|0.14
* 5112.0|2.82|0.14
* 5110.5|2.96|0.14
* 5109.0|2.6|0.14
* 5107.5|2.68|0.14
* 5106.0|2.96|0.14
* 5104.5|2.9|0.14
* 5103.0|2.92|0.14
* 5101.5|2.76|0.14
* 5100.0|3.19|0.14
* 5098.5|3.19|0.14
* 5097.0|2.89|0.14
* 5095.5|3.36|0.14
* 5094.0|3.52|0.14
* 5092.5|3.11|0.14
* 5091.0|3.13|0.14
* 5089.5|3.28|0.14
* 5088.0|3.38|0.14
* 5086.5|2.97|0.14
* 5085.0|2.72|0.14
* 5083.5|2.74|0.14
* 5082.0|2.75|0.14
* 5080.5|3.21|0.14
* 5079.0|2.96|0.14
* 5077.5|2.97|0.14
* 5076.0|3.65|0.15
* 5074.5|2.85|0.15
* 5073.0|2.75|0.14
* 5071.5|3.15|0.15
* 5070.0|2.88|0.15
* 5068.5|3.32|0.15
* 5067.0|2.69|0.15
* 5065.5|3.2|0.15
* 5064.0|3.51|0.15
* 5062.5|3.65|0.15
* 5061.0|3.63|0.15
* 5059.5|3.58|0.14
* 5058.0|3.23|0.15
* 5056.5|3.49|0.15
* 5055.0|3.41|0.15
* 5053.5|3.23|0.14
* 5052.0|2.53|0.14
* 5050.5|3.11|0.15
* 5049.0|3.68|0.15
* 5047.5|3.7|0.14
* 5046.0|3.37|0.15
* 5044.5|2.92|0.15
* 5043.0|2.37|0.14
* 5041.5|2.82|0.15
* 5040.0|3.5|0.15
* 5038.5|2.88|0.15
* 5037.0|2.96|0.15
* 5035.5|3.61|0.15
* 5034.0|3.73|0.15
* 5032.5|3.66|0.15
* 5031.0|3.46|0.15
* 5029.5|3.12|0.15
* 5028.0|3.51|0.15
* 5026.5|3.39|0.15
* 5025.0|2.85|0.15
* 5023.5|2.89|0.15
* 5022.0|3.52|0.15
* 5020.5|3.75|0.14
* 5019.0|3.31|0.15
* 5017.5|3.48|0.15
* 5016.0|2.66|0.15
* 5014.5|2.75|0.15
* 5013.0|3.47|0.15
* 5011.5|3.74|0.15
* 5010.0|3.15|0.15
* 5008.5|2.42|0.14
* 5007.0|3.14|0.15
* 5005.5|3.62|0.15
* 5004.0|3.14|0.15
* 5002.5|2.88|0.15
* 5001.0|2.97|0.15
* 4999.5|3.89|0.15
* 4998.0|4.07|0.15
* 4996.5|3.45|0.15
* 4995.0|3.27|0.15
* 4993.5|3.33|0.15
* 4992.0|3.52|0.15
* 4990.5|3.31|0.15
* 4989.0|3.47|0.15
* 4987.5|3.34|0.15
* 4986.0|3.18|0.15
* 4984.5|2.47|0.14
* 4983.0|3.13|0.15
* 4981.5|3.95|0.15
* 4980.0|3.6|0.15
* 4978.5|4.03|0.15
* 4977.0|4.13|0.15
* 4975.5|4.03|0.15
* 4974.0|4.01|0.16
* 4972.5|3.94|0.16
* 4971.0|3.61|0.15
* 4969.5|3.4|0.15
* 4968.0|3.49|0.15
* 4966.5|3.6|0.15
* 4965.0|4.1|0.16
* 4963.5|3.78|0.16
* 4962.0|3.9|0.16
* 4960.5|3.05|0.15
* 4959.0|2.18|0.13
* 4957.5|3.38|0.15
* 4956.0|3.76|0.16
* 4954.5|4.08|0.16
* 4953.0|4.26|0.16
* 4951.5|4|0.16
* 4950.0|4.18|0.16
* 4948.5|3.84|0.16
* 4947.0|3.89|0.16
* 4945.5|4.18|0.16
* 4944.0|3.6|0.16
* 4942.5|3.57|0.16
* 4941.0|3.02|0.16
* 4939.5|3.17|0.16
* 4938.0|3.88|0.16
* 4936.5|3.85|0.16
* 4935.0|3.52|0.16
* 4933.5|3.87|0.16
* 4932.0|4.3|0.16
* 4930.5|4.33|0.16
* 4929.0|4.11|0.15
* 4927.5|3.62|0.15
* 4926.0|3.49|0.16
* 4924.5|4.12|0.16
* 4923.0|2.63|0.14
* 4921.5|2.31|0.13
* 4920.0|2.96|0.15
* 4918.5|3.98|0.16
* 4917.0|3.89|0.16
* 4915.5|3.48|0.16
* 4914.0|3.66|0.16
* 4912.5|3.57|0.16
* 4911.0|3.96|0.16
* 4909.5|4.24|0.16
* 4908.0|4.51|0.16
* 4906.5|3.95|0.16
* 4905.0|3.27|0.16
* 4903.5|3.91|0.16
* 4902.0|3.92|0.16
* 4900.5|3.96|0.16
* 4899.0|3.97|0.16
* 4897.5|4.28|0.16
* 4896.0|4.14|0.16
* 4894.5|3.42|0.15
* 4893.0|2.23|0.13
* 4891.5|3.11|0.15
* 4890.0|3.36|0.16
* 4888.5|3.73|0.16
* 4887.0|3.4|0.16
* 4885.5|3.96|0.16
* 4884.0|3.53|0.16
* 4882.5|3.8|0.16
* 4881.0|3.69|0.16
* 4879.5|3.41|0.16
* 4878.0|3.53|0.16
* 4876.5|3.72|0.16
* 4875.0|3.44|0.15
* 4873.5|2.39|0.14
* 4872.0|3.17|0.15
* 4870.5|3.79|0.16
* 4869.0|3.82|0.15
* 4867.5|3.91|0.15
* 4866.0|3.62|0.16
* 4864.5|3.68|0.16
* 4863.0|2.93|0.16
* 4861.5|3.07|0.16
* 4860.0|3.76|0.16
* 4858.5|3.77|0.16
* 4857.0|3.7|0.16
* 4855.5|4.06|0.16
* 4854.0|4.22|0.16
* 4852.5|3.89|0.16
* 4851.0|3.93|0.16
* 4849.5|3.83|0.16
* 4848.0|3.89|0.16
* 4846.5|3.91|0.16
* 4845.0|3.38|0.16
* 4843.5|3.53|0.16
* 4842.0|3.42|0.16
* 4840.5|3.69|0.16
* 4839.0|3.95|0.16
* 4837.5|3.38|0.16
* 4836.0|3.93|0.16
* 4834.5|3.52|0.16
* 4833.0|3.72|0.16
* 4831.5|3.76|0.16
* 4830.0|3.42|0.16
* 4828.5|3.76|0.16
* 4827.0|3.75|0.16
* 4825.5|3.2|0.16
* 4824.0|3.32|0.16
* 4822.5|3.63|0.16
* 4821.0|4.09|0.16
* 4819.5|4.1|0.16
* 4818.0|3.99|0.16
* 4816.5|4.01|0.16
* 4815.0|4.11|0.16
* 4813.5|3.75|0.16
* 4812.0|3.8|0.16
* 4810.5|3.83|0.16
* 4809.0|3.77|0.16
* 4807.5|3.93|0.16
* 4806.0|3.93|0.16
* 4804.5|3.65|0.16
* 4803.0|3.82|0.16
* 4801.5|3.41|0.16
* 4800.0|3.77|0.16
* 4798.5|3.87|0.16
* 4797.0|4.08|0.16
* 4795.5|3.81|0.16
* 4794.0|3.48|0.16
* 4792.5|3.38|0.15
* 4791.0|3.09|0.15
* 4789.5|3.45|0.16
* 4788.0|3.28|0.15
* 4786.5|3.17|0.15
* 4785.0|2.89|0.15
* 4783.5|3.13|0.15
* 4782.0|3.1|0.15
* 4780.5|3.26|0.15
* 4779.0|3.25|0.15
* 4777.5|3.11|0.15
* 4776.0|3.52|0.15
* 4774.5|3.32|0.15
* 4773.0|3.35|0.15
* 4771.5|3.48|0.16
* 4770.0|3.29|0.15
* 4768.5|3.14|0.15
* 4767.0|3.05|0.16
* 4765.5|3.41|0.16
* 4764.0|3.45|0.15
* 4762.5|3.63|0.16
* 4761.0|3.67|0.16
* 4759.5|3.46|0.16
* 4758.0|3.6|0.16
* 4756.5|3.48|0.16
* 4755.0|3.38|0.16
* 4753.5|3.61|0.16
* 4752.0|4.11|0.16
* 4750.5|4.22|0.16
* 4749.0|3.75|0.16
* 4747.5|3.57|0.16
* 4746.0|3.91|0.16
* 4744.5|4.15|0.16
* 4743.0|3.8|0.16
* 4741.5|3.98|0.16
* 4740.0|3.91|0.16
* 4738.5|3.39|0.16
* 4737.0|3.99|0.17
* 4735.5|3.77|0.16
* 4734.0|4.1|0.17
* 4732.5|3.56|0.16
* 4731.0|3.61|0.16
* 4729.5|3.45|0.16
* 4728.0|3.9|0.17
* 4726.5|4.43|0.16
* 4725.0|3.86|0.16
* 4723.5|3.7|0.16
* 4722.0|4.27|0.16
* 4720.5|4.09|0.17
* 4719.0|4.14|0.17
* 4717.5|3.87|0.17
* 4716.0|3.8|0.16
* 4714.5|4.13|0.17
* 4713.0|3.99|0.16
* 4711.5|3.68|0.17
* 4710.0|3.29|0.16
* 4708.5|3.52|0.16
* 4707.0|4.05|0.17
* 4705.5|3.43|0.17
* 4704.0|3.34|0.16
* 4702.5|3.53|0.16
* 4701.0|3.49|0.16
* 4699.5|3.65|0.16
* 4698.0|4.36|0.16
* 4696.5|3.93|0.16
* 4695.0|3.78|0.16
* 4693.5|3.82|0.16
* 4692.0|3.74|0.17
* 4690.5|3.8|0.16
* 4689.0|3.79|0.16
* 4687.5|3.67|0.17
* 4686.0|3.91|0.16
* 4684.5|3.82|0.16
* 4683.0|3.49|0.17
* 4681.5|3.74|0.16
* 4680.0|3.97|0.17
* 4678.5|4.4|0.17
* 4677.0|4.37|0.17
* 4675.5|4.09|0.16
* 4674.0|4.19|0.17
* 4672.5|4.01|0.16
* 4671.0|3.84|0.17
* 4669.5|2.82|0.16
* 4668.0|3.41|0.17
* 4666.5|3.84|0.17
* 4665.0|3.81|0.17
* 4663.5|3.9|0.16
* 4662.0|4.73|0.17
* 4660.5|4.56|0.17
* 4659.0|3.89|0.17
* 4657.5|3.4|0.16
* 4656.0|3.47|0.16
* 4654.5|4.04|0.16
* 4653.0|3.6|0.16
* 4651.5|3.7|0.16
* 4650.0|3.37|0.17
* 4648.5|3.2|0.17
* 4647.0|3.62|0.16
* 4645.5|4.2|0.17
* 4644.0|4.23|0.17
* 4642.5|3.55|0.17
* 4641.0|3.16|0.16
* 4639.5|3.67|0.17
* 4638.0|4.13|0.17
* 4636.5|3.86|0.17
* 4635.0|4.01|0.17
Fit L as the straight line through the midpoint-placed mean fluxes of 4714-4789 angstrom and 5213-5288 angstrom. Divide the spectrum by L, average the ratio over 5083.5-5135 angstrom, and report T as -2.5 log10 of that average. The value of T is 0.26 mag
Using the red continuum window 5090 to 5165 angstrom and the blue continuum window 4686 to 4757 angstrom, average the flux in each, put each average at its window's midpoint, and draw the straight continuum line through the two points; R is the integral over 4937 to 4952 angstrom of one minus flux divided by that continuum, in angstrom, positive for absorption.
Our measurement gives -1.8 angstrom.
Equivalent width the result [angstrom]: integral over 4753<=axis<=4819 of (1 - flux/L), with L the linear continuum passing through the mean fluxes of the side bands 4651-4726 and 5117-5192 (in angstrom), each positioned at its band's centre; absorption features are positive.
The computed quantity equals 1.2 angstrom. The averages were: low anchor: 3.84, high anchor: 2.67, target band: 3.52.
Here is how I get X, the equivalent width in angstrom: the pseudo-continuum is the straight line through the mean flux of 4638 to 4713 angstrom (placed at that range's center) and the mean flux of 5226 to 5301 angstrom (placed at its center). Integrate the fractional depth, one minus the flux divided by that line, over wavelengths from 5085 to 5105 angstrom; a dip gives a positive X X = 3.89 angstrom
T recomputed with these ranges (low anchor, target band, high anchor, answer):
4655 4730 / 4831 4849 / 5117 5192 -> -0.062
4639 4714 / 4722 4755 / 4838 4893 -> -0.037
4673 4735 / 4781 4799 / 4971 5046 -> 0.098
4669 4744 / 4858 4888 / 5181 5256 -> 0.051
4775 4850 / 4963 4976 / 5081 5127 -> -0.151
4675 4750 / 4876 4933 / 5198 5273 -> 0.021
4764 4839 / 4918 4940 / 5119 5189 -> -0.123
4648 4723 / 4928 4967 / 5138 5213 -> -0.178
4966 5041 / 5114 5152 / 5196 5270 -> 0.201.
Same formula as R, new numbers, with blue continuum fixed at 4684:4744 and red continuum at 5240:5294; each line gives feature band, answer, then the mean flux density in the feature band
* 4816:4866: 1.78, 3.7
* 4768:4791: 3.48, 3.25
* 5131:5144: 3.26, 2.92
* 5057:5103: 8.86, 3.14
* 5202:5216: 4.20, 2.74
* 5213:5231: 0.65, 3.78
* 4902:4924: 1.37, 3.61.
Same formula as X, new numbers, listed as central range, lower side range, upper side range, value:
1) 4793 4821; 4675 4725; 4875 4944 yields -0.8 angstrom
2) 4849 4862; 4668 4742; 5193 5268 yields -0.2 angstrom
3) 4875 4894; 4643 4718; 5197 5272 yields 1.4 angstrom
